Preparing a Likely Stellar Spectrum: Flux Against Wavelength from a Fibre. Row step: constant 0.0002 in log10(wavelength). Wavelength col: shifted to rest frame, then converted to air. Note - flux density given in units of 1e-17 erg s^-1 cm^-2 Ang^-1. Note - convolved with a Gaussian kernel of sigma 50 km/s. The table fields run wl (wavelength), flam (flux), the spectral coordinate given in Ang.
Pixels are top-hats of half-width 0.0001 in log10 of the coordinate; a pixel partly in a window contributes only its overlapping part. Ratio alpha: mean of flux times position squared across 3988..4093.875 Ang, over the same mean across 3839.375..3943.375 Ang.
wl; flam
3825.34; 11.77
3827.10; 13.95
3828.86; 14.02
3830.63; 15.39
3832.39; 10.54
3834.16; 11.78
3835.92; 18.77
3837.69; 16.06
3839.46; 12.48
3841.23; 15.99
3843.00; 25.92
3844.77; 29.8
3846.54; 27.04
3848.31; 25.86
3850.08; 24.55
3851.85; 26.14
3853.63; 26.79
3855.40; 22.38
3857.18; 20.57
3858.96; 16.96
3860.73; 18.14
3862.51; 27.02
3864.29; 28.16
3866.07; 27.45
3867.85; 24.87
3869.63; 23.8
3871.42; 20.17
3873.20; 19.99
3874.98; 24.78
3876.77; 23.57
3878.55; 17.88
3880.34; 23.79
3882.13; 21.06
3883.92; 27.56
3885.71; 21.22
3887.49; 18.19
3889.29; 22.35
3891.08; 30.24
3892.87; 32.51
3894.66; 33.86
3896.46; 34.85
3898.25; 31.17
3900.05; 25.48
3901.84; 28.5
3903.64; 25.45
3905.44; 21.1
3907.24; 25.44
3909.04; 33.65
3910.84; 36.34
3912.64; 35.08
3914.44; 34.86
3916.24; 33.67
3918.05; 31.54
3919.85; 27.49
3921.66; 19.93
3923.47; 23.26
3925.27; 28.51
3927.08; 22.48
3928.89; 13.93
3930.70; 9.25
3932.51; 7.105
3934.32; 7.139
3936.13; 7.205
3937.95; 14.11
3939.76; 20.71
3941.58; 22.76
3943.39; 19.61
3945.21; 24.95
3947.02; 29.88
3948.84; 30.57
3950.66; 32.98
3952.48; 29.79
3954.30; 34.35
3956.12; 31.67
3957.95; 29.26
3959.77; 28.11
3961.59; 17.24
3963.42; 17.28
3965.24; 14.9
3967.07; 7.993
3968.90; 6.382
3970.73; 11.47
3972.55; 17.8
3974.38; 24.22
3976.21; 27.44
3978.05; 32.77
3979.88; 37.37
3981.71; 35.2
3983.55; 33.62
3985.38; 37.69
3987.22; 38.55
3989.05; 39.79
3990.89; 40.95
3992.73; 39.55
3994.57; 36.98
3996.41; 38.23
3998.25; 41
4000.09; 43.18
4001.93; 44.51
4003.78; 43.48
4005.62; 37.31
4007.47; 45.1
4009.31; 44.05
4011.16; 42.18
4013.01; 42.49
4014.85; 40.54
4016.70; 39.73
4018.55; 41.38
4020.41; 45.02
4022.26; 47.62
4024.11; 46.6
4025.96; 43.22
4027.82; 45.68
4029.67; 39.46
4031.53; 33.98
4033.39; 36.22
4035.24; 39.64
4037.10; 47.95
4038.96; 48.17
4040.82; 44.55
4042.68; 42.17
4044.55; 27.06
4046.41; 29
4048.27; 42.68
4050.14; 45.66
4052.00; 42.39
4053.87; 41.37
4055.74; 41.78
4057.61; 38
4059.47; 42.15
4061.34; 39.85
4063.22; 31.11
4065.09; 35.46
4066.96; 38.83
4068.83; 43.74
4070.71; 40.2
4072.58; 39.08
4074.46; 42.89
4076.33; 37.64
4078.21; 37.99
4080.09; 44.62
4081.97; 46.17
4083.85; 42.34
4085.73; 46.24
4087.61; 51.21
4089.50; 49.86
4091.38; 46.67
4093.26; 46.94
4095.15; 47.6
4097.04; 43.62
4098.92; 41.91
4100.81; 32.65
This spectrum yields 1.88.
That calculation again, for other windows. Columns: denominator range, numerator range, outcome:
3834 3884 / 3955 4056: 1.73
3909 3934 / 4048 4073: 1.74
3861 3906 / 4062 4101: 1.85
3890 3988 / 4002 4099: 1.75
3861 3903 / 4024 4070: 1.71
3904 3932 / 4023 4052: 1.66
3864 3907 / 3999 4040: 1.80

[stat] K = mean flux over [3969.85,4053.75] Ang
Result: 38.8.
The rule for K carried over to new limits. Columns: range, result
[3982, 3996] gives 38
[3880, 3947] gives 24.3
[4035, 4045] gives 42.4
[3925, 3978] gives 20.4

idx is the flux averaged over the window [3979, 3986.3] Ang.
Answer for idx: 36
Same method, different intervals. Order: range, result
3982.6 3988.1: 36.6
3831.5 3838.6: 14.3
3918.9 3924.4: 23.7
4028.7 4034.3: 36.6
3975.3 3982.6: 33.2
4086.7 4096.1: 48.4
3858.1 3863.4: 20.7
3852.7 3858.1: 23.2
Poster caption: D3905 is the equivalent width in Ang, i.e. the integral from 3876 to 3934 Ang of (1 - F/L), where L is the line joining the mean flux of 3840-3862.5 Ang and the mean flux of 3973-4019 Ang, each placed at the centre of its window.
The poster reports 6.6 Ang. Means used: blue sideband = 23.3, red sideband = 38.5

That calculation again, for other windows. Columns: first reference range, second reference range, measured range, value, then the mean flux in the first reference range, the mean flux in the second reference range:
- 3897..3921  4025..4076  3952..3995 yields 8.53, 30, 40.1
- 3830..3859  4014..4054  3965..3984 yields 6.72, 20.6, 41.4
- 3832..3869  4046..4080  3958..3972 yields 6.99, 21.9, 39.7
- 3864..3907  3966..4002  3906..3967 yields 9.63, 25.3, 31.4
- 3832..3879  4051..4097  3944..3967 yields 3.81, 21.9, 42.3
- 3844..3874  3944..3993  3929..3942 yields 6.98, 24.1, 27.6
